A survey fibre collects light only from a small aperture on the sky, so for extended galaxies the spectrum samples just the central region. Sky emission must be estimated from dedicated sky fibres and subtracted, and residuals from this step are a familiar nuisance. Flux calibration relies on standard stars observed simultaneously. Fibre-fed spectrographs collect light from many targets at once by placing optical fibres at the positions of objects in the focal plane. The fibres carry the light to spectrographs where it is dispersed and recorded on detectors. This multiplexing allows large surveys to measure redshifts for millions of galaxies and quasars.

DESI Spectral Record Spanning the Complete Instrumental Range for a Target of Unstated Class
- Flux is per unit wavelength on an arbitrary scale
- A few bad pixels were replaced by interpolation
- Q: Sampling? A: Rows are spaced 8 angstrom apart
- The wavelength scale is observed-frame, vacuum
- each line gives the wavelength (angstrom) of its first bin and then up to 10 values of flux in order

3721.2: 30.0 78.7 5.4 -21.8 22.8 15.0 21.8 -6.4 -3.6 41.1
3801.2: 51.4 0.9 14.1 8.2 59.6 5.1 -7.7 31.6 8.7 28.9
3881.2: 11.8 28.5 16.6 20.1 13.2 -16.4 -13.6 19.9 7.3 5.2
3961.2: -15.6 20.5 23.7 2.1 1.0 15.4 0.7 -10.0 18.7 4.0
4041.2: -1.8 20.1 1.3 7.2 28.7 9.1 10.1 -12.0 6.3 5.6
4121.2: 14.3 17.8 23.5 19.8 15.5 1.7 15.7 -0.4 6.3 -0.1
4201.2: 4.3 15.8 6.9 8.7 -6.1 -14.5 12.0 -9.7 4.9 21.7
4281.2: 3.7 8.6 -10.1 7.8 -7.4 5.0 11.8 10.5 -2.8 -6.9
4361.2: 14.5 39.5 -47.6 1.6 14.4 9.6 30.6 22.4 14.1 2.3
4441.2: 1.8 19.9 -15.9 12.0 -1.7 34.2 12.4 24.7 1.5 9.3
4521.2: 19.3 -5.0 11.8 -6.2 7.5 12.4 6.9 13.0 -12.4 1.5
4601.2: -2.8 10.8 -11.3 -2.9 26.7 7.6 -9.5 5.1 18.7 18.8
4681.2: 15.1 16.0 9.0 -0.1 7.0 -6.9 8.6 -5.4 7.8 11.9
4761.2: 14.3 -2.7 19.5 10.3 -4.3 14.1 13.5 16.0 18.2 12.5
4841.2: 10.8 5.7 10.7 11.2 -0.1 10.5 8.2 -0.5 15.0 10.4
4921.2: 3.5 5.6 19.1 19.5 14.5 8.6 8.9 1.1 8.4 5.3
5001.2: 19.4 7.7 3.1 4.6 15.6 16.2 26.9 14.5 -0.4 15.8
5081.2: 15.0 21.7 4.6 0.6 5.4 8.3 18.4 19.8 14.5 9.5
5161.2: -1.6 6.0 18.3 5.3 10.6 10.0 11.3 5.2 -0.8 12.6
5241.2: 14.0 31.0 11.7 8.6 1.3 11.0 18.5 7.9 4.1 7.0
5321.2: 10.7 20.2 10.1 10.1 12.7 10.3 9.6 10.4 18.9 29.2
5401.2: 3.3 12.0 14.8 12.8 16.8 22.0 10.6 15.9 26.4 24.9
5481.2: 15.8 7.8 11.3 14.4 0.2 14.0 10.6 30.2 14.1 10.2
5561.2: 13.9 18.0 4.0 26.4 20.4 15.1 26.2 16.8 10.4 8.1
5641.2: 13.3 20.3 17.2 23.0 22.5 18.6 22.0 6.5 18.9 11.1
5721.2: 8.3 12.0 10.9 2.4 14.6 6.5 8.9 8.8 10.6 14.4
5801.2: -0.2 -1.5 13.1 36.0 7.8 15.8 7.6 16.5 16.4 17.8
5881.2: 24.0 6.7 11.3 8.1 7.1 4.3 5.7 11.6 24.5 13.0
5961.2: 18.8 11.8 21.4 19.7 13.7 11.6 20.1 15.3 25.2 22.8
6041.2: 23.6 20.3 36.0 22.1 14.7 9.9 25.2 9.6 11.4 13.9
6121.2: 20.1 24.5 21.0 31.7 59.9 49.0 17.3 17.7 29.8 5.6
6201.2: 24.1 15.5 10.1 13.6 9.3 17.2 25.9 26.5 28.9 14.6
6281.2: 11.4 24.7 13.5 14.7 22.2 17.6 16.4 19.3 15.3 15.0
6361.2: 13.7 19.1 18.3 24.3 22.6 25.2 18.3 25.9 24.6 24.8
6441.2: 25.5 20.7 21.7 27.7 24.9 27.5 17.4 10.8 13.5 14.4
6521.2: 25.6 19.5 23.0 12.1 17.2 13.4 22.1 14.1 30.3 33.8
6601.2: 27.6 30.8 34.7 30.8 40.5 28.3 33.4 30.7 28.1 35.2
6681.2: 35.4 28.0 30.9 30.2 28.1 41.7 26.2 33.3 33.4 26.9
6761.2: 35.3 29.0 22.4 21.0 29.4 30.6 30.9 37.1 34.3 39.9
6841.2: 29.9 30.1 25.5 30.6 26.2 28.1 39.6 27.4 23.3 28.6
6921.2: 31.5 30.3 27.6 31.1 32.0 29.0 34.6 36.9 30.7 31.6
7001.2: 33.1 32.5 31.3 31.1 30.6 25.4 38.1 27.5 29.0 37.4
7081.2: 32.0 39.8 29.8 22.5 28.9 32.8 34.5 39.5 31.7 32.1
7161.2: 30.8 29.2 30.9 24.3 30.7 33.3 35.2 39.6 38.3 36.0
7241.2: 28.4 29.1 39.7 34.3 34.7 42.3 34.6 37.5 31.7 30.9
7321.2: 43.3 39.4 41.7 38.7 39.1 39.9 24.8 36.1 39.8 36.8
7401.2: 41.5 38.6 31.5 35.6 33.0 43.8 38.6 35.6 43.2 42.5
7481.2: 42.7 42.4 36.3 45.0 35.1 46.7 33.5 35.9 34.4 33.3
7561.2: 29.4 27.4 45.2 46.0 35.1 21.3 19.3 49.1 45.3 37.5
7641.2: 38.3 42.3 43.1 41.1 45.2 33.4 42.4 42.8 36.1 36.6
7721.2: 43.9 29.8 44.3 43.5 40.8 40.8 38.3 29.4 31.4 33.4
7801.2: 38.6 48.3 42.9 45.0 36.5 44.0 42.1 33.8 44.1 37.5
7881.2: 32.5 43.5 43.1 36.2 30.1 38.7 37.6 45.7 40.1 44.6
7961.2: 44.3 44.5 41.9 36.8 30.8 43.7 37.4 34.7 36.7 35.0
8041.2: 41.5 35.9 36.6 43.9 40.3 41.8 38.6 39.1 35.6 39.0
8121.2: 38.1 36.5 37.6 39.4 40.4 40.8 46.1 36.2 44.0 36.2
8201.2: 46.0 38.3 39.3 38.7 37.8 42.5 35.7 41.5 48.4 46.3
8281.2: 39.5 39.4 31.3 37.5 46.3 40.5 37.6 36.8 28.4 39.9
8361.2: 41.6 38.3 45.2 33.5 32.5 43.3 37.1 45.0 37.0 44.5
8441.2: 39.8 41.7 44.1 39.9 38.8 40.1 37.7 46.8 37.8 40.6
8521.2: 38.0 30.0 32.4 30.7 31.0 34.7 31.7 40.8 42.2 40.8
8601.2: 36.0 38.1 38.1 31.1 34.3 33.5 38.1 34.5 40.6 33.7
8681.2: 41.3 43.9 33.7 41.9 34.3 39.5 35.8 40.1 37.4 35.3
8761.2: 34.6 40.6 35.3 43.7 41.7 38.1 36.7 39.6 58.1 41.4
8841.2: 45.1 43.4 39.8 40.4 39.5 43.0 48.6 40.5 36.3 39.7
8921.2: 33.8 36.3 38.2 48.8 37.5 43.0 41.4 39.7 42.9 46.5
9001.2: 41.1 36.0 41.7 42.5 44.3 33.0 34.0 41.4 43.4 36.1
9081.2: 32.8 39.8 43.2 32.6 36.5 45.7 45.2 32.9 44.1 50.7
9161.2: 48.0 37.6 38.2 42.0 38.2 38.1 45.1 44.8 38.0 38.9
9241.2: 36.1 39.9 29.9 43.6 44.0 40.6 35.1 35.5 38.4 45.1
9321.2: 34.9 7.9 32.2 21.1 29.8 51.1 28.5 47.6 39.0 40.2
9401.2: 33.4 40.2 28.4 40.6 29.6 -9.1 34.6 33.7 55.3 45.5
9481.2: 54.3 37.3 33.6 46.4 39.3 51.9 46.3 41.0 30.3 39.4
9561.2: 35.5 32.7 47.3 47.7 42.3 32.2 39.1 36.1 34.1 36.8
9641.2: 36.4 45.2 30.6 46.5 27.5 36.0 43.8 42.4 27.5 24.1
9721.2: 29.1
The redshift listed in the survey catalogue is 0.651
